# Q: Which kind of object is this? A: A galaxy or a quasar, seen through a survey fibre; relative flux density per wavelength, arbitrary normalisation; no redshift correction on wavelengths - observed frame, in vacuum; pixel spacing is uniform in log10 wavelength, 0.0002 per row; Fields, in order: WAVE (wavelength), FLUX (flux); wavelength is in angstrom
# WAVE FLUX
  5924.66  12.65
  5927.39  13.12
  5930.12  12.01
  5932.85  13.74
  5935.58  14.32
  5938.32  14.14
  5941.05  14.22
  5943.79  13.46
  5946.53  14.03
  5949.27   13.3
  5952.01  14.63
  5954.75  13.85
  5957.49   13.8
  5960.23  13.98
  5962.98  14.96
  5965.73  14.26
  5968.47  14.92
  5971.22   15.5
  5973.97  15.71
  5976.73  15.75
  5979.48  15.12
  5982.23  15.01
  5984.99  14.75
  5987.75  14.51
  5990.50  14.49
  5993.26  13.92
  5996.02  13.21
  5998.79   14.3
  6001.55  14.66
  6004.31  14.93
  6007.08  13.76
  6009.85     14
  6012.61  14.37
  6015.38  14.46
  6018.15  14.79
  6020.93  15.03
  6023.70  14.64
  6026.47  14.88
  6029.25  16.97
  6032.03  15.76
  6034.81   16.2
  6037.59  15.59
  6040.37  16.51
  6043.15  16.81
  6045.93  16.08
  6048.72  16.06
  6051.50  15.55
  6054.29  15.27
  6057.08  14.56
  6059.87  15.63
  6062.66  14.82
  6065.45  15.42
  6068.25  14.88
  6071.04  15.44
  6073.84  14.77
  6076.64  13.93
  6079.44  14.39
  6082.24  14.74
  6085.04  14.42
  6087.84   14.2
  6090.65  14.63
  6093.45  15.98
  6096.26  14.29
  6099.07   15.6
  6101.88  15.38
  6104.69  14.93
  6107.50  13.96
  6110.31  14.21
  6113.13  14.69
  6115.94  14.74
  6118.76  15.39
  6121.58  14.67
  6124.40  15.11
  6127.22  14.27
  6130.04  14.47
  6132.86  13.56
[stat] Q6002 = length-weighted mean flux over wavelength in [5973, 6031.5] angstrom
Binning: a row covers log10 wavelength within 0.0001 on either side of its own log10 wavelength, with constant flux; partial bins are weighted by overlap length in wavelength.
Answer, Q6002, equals 14.7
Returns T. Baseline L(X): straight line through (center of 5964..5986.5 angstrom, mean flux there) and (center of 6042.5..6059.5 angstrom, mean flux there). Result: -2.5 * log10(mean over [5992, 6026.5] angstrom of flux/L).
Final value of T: 0.07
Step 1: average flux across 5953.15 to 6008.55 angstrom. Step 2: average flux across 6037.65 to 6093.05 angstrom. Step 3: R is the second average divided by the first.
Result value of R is 1.04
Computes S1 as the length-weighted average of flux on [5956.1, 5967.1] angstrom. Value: 14.3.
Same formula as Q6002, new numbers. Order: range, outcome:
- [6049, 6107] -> 14.9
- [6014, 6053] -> 15.7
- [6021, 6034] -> 15.5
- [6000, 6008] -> 14.5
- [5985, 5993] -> 14.5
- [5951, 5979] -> 14.8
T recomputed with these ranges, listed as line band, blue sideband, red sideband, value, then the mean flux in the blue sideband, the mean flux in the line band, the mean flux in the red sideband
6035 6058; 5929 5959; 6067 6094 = -0.10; 13.8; 15.9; 14.7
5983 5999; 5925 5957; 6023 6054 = 0.05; 13.7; 14.2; 15.9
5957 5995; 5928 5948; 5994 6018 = -0.06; 13.7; 14.8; 14.2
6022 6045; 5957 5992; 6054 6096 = -0.08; 14.9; 15.9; 14.8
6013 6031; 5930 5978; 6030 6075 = 0.01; 14.3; 15.1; 15.6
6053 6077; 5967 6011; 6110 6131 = -0.02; 14.7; 15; 14.7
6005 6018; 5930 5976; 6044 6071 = 0.05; 14.2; 14.3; 15.4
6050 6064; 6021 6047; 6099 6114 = 0.02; 15.9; 15.2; 14.7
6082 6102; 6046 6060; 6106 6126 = 0.01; 15.5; 14.9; 14.7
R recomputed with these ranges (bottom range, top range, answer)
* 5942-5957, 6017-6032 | 1.10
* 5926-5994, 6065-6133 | 1.03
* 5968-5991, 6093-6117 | 0.98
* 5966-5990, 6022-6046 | 1.05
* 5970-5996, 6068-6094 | 0.99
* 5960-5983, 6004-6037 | 0.99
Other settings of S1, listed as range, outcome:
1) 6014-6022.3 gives 14.7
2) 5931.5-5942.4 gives 14.1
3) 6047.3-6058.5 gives 15.4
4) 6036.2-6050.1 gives 16.2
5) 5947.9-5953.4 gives 14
